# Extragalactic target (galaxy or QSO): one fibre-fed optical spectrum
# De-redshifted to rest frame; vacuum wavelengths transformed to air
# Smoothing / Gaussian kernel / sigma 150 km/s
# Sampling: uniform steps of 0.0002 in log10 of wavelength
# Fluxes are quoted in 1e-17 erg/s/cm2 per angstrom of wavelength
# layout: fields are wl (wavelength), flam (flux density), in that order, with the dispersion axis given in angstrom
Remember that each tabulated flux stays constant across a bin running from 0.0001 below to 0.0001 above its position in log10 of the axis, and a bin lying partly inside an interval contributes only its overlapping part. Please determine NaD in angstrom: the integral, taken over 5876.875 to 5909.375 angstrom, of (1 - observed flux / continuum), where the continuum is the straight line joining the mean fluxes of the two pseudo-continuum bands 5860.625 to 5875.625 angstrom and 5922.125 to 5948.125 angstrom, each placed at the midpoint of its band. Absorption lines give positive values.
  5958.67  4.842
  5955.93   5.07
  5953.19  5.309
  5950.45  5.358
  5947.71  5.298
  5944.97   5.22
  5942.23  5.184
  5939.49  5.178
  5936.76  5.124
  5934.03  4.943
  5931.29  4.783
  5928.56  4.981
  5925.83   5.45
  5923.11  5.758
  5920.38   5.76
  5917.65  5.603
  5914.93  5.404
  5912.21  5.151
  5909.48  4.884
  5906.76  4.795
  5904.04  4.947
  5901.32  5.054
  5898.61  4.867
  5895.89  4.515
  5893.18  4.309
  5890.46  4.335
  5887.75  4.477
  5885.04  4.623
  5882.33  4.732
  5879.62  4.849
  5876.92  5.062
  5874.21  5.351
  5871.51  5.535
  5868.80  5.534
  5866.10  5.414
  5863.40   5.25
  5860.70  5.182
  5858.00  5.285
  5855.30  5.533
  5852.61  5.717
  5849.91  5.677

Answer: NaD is 3.7 angstrom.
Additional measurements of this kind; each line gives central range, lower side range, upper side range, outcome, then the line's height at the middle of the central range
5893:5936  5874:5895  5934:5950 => -1.3 angstrom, 4.94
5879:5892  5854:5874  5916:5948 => 1.9 angstrom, 5.35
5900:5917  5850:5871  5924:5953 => 0.7 angstrom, 5.27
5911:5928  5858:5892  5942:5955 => -1.0 angstrom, 5.18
